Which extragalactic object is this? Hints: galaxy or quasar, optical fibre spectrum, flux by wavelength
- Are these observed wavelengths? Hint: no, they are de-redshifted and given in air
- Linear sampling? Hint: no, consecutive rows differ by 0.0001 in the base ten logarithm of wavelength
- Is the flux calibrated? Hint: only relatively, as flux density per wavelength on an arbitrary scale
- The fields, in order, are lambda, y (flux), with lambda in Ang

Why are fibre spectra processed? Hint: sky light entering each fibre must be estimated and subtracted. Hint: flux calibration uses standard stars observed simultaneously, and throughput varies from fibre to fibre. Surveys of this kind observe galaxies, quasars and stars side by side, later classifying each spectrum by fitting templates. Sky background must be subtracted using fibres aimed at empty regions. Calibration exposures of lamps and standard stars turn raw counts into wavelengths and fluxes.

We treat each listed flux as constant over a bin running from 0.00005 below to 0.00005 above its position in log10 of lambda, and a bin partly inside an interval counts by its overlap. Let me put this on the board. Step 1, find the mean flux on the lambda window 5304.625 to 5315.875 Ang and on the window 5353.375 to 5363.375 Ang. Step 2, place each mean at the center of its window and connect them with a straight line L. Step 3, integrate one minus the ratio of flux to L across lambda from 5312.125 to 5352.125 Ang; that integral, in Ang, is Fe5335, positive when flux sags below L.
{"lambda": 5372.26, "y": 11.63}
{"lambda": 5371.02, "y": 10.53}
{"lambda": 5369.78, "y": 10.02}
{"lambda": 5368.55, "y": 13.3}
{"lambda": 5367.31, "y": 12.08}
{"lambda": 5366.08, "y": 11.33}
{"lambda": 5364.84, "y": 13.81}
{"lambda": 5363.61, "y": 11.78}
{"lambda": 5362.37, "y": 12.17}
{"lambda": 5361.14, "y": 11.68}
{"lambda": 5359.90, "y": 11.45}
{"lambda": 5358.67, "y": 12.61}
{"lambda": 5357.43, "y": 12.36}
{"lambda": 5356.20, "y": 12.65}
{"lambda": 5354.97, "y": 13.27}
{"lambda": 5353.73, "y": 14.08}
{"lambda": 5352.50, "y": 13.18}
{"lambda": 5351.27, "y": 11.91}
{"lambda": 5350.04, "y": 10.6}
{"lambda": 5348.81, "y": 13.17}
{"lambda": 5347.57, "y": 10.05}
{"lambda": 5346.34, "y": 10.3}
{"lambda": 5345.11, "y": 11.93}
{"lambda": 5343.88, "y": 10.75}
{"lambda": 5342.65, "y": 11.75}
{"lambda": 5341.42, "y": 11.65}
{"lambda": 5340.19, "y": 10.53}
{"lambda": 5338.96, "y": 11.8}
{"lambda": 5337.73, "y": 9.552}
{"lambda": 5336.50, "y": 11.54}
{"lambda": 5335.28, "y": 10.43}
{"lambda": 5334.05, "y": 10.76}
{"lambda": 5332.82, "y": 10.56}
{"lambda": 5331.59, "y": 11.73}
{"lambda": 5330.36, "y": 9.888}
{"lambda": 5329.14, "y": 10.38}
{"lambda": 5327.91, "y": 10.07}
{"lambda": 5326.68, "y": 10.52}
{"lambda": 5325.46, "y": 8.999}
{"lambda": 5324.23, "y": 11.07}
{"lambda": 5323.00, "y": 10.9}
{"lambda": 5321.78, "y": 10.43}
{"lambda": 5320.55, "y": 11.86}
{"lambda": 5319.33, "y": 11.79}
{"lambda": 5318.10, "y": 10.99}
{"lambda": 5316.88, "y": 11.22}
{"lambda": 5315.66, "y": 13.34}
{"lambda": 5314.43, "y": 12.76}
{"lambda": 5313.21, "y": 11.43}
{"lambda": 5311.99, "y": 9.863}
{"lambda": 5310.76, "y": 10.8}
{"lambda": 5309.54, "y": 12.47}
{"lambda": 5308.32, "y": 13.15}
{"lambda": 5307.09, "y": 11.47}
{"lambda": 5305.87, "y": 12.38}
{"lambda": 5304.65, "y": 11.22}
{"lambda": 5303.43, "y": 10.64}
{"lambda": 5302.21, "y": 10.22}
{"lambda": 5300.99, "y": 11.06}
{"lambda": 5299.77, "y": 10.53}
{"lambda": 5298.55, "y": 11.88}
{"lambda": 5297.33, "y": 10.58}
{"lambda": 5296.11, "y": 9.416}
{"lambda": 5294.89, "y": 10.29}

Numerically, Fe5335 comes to 3.5 Ang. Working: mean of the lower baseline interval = 11.9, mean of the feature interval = 11.1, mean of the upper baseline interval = 12.5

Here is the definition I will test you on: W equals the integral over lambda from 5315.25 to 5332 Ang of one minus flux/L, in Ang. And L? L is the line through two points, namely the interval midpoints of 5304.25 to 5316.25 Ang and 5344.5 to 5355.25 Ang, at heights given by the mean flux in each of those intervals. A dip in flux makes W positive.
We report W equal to 1.4 Ang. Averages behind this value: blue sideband 11.9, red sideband 12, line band 10.9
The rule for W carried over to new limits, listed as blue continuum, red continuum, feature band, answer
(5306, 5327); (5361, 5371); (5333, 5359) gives 0.2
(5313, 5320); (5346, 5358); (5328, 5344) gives 1.6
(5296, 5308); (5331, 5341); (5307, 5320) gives -0.9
